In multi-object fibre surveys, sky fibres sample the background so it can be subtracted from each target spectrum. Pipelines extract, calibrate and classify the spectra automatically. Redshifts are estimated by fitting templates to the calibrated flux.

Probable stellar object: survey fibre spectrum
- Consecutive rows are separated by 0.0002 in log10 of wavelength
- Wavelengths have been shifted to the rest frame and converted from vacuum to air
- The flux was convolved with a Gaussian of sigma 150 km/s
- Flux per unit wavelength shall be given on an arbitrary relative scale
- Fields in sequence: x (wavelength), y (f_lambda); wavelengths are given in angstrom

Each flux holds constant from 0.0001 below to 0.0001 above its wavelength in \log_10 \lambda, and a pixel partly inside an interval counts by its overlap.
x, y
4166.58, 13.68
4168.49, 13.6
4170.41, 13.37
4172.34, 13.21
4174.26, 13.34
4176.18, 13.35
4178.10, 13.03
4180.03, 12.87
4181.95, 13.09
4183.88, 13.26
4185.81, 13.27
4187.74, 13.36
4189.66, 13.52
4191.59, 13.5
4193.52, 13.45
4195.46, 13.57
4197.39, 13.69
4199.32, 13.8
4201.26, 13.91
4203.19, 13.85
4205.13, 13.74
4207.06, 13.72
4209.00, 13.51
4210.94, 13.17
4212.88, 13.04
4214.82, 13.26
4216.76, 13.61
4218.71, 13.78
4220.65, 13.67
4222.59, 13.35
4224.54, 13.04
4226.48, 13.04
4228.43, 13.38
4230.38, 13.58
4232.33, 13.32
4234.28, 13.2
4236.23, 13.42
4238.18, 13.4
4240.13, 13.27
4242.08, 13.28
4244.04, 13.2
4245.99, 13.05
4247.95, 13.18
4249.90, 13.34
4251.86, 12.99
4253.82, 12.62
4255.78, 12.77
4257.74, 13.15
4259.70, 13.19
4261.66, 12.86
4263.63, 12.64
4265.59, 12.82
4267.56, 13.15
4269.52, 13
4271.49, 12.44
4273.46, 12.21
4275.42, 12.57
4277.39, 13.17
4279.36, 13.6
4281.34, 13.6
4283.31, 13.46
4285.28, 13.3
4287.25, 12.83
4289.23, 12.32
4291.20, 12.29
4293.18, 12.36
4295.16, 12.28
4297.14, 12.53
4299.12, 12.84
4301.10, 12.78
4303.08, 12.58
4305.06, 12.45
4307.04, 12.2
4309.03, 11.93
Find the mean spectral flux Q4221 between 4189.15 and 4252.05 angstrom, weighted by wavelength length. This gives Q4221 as 13.4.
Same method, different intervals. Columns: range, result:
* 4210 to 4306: 13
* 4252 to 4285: 13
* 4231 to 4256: 13.2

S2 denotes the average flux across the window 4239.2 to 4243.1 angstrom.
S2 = 13.3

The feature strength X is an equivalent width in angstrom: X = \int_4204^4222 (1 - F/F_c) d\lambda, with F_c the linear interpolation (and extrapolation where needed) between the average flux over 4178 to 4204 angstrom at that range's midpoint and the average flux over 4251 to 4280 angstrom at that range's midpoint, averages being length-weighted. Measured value -0.3 angstrom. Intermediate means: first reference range 13.5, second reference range 12.9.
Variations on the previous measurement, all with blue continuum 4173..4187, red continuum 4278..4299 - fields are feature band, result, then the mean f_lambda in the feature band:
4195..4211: -0.7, 13.7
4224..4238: -0.3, 13.3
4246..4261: -0.1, 13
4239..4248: -0.1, 13.2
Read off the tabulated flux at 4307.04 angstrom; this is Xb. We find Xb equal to 12.2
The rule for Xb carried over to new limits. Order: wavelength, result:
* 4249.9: 13.34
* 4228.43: 13.38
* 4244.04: 13.2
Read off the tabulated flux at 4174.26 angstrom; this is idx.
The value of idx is 13.34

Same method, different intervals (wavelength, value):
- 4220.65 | 13.67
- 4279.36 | 13.6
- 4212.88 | 13.04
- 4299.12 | 12.84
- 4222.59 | 13.35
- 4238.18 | 13.4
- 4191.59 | 13.5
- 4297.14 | 12.53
